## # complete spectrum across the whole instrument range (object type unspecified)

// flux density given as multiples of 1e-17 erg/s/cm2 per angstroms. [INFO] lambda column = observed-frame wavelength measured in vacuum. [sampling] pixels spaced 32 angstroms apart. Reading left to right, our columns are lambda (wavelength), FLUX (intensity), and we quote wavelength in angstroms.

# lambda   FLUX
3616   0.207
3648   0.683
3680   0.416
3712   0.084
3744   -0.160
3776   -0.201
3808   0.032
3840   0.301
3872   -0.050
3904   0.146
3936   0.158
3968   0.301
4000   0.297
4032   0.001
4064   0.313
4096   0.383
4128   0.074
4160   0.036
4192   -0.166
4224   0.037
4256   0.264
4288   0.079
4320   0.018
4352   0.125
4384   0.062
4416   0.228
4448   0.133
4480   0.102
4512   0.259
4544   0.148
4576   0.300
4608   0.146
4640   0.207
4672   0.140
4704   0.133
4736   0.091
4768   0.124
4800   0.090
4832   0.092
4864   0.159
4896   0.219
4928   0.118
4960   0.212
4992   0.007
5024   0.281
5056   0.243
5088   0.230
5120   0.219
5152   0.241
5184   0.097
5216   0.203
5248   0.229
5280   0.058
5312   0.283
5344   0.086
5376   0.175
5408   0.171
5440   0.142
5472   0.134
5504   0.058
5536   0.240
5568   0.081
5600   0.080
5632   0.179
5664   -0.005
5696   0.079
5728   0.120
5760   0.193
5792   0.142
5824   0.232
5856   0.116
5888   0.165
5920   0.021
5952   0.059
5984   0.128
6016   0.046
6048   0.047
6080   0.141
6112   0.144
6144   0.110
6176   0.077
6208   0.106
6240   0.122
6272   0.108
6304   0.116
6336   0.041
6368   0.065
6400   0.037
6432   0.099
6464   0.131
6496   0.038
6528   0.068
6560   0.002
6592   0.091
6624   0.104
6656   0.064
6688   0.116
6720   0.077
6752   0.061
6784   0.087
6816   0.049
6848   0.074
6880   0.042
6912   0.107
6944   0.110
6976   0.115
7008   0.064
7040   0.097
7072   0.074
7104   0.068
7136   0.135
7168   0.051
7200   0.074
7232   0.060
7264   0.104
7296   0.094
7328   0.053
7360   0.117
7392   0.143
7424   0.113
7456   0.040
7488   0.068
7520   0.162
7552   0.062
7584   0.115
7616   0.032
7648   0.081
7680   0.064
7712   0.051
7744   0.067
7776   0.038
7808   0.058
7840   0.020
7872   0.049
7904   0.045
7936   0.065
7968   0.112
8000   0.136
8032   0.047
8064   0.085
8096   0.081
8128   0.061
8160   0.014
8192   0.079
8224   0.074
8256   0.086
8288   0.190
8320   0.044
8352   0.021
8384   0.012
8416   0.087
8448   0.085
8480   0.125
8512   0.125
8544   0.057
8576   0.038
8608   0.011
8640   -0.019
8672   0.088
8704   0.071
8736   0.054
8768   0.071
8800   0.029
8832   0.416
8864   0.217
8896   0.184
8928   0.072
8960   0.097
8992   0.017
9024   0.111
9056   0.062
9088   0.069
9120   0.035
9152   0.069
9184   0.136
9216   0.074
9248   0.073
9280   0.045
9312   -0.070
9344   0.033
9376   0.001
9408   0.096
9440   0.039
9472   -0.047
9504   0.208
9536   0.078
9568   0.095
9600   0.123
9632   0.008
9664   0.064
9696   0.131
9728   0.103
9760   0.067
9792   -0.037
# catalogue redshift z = 1.372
